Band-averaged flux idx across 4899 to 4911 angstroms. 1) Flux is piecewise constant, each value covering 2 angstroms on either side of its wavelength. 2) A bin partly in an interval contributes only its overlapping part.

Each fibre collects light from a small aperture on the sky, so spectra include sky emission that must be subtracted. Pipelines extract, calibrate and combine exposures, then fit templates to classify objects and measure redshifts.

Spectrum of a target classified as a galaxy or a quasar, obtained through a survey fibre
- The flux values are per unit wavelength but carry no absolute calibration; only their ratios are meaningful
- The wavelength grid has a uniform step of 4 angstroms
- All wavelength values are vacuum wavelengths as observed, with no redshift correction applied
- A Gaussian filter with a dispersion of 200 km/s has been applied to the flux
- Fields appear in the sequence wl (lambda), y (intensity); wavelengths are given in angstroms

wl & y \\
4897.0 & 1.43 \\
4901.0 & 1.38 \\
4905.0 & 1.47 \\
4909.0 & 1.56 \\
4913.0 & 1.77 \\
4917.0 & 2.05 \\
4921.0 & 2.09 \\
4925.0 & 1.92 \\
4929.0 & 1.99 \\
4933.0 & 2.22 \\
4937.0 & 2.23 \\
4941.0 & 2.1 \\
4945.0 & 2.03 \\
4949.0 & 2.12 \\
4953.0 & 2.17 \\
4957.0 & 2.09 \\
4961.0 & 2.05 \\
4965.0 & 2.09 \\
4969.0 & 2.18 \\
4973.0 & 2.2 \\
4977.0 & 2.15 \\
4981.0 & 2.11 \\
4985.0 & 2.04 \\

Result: 1.47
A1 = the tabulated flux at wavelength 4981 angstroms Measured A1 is 2.11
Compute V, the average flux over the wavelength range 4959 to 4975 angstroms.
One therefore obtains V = 2.13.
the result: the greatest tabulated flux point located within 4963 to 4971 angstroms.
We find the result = 2.18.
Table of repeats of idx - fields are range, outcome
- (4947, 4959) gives 2.13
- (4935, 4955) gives 2.13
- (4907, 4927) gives 1.88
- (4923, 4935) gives 2.04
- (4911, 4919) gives 1.91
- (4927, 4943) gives 2.13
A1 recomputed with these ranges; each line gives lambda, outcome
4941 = 2.1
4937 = 2.23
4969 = 2.18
